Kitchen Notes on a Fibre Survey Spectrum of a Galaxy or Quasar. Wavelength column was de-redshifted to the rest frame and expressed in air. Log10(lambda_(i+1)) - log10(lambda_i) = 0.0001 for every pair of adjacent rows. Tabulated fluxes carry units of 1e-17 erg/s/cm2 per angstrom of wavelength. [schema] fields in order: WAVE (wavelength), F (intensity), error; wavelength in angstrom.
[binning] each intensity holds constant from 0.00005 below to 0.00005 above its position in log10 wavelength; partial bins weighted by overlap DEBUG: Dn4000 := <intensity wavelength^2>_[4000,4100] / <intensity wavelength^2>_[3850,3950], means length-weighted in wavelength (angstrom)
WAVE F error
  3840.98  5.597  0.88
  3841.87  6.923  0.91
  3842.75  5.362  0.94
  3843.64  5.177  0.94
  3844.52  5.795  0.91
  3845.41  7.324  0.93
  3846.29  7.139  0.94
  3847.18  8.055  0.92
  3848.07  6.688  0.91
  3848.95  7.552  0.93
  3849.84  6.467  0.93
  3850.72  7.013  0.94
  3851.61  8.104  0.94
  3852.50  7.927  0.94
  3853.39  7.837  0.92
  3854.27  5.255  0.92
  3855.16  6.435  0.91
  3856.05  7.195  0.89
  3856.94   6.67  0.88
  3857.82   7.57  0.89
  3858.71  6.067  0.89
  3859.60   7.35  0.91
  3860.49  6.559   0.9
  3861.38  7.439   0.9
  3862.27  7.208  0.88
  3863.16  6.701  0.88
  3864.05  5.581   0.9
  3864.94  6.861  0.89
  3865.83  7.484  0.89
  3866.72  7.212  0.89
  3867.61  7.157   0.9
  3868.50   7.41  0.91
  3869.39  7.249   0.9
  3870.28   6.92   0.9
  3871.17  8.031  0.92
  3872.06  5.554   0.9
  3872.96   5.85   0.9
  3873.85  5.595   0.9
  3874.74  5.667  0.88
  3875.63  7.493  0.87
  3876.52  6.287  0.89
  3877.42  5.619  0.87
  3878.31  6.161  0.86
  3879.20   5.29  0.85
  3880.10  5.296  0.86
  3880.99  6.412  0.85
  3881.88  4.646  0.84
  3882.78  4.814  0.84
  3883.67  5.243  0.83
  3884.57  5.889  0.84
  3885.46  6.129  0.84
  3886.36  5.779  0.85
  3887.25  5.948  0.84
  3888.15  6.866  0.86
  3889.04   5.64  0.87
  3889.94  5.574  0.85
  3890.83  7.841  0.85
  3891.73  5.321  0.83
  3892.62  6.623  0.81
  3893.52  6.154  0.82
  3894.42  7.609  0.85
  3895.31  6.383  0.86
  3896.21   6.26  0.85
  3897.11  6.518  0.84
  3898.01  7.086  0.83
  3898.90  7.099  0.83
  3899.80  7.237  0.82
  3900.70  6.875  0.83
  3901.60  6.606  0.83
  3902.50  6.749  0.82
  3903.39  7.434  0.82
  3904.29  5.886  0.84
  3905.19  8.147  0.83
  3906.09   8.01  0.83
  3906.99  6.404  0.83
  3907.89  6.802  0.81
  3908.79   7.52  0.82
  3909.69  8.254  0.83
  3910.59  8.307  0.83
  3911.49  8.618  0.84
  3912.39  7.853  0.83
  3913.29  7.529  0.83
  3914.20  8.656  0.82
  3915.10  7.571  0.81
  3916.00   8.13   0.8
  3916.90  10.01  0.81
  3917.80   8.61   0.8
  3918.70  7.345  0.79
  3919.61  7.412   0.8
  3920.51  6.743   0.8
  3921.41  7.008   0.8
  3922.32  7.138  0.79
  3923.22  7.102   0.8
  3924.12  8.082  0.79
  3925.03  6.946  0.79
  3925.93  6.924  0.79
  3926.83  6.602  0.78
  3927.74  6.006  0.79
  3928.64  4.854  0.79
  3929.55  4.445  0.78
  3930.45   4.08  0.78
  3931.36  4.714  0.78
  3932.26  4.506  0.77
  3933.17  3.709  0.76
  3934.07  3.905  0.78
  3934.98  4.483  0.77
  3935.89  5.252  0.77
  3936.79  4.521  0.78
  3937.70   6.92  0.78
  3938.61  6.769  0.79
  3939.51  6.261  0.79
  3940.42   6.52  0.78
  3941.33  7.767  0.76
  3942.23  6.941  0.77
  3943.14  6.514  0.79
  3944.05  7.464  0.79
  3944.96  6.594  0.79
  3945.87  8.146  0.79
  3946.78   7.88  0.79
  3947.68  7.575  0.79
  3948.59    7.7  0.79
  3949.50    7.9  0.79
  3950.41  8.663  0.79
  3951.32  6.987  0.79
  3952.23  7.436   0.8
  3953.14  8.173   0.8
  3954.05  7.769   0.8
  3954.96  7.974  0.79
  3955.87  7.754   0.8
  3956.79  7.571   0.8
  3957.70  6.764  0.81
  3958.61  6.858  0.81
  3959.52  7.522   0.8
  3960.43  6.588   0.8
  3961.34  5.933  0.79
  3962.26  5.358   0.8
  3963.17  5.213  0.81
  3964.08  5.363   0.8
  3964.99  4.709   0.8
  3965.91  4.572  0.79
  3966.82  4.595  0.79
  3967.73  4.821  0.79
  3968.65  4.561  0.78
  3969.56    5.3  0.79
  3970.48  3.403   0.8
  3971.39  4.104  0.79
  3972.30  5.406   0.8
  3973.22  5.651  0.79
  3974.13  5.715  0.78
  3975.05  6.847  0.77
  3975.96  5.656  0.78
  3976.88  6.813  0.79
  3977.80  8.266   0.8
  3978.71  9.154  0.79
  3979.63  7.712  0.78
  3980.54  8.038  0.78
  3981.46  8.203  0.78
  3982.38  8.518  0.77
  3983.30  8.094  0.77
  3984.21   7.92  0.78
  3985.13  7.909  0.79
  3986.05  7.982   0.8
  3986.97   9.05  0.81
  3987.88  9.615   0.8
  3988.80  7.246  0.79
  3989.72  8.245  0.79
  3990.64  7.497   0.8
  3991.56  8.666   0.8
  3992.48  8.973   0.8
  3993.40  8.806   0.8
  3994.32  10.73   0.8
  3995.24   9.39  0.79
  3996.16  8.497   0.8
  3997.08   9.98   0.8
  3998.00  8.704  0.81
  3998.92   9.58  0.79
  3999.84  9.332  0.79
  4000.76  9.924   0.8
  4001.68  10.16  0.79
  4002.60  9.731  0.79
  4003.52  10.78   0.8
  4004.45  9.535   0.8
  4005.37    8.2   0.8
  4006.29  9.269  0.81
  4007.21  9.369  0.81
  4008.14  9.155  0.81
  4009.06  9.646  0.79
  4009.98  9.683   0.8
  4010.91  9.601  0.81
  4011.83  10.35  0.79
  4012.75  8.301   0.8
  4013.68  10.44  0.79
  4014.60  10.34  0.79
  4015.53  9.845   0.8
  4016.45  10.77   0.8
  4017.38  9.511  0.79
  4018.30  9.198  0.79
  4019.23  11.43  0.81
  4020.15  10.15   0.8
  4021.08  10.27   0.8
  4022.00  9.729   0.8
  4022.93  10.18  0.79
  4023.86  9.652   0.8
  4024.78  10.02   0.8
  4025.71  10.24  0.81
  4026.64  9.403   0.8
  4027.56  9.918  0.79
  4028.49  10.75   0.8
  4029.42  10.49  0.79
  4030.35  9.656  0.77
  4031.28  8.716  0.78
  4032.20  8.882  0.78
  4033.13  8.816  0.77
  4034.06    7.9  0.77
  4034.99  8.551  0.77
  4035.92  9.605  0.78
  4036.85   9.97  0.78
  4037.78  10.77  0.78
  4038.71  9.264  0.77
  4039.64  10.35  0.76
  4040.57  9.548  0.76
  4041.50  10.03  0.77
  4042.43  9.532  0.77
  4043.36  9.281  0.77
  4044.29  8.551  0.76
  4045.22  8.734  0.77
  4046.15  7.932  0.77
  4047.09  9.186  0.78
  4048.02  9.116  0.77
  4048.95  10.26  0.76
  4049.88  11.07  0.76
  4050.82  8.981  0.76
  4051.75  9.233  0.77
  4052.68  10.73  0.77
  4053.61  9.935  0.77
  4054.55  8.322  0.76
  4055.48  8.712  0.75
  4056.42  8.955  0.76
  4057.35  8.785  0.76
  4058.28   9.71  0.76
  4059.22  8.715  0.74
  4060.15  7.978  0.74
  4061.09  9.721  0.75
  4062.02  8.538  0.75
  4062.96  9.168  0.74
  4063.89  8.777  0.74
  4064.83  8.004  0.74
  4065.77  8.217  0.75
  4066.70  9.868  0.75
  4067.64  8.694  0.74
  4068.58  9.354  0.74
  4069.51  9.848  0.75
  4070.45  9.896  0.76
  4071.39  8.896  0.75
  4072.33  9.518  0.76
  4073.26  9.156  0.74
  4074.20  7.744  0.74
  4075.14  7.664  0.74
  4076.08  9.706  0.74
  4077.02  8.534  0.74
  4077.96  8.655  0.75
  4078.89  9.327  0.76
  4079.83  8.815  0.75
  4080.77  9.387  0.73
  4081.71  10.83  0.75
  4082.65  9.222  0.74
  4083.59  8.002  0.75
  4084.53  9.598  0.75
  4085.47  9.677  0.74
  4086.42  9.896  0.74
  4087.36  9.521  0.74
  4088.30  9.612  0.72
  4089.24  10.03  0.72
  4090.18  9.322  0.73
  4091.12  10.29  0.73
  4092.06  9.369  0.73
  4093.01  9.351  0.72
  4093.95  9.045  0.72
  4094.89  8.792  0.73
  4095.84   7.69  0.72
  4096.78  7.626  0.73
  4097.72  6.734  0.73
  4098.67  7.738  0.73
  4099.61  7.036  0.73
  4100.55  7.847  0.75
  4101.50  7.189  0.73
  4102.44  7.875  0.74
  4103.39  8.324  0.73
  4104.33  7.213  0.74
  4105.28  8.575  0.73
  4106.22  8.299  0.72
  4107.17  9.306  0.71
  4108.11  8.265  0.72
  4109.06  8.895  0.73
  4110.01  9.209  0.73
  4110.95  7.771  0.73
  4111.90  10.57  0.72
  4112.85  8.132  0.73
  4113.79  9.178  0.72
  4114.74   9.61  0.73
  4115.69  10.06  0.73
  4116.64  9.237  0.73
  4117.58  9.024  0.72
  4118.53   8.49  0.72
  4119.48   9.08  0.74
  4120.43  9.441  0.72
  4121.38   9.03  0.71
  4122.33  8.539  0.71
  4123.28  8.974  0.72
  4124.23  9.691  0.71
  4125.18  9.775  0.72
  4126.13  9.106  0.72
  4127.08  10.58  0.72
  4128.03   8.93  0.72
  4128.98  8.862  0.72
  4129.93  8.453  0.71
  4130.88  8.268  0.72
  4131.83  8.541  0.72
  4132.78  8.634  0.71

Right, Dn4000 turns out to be 1.51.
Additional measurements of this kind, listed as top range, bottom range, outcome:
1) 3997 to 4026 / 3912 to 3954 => 1.50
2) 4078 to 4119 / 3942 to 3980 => 1.44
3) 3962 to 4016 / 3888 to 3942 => 1.24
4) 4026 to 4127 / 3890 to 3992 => 1.42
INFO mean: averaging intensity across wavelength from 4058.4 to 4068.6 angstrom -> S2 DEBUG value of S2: 8.82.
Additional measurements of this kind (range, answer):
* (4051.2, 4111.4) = 8.86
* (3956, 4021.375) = 8.04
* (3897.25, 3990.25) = 6.84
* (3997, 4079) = 9.42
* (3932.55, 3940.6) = 5.31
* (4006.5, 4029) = 9.91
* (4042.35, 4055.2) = 9.33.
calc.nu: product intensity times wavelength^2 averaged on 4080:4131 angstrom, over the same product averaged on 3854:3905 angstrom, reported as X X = 1.54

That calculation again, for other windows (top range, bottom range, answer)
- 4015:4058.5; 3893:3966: 1.48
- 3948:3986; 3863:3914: 1.05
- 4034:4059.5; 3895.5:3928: 1.36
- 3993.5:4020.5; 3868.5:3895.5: 1.68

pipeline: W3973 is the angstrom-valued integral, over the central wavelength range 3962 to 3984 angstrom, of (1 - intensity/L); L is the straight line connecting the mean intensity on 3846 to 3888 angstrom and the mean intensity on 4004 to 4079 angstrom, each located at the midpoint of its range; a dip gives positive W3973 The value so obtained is 5.80 angstrom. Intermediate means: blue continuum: 6.57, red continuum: 9.39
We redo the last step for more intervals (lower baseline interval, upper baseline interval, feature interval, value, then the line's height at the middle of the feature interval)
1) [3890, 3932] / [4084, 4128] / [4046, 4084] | -2.8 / 8.49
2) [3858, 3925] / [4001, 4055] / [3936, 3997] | 9.4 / 8.38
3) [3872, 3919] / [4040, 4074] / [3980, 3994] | -0.4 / 8.13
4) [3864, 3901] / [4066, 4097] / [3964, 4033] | -4.0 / 8.01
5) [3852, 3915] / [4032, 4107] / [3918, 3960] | 4.2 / 7.4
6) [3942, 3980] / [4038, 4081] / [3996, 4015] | -4.5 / 7.73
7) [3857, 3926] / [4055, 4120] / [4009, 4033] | -5.0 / 8.18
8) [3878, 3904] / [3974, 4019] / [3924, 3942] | 4.1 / 7.32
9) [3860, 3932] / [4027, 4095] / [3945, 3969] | 2.9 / 7.66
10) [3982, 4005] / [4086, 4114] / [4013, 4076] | -4.3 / 8.81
